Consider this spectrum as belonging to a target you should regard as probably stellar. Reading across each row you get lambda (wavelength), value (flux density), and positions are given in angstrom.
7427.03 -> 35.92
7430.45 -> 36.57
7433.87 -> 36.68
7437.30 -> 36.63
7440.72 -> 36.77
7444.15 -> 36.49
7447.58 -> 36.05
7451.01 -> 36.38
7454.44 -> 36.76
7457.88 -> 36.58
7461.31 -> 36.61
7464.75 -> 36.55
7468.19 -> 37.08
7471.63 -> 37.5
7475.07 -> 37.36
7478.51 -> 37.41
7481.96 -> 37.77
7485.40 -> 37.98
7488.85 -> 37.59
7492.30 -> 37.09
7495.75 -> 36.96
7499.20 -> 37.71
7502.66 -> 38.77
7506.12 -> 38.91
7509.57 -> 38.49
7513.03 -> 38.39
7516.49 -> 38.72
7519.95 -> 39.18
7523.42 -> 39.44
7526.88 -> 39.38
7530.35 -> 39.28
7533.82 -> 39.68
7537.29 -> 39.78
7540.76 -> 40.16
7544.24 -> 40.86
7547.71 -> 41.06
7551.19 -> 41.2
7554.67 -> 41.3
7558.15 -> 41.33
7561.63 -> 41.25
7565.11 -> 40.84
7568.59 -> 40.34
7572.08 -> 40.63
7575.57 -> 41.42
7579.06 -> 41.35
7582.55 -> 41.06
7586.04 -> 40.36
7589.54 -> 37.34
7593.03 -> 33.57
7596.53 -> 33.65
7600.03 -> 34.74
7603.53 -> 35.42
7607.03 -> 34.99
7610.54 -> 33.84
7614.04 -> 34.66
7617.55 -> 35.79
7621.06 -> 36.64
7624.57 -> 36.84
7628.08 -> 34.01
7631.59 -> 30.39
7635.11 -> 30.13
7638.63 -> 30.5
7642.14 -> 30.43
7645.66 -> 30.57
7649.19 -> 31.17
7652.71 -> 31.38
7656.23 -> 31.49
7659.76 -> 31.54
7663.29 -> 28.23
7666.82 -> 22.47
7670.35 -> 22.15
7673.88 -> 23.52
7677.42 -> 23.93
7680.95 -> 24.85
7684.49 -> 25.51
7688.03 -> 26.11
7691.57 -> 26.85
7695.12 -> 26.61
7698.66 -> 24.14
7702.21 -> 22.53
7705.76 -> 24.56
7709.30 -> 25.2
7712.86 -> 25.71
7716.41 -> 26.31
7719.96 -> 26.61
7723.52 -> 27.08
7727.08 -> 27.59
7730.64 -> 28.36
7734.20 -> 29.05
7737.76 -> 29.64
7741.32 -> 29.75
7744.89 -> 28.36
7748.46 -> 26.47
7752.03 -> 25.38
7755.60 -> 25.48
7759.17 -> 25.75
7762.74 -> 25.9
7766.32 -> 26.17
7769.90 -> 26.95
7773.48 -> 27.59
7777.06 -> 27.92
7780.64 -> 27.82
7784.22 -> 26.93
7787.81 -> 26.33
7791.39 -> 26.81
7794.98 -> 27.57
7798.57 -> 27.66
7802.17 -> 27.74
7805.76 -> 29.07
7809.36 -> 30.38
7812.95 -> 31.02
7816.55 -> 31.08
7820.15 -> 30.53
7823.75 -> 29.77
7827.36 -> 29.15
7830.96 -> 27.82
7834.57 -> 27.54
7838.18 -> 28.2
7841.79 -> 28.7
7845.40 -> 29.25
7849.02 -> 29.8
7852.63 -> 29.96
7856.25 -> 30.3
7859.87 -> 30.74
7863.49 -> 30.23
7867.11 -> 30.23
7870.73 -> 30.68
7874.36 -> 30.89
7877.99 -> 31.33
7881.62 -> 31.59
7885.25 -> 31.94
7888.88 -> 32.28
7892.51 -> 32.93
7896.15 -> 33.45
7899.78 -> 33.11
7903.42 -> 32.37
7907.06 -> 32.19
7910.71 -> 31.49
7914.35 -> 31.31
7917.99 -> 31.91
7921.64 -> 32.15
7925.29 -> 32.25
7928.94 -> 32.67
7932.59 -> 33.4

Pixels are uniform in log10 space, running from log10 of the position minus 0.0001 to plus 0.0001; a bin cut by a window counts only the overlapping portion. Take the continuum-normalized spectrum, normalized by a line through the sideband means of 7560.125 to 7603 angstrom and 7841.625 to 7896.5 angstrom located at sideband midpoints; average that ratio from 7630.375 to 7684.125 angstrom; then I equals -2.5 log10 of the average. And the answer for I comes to 0.29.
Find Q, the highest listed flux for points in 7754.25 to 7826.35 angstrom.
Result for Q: 31.08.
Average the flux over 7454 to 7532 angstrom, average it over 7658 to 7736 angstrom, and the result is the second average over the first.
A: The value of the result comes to 0.68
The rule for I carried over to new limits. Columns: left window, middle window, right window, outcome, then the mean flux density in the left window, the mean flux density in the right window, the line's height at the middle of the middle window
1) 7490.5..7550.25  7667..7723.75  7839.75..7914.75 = 0.37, 39.1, 31.2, 35.2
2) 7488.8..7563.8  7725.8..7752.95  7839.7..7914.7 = 0.22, 39.4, 31.2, 34.4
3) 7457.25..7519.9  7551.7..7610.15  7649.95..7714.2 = -0.20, 37.7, 26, 32.1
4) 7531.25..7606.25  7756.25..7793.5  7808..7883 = 0.20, 39.3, 30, 32.3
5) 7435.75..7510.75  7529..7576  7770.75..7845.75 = -0.16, 37.2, 28.5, 35.2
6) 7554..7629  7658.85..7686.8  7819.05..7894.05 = 0.37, 37.8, 30.2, 35.4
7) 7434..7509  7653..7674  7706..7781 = 0.11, 37.2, 27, 30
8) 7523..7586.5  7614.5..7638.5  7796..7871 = 0.12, 40.6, 29.5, 37.7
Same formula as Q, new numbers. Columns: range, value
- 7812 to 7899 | 33.45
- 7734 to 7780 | 29.75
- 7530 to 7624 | 41.42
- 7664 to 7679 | 23.93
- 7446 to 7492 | 37.98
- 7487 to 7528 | 39.44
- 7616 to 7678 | 36.84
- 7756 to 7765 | 25.9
